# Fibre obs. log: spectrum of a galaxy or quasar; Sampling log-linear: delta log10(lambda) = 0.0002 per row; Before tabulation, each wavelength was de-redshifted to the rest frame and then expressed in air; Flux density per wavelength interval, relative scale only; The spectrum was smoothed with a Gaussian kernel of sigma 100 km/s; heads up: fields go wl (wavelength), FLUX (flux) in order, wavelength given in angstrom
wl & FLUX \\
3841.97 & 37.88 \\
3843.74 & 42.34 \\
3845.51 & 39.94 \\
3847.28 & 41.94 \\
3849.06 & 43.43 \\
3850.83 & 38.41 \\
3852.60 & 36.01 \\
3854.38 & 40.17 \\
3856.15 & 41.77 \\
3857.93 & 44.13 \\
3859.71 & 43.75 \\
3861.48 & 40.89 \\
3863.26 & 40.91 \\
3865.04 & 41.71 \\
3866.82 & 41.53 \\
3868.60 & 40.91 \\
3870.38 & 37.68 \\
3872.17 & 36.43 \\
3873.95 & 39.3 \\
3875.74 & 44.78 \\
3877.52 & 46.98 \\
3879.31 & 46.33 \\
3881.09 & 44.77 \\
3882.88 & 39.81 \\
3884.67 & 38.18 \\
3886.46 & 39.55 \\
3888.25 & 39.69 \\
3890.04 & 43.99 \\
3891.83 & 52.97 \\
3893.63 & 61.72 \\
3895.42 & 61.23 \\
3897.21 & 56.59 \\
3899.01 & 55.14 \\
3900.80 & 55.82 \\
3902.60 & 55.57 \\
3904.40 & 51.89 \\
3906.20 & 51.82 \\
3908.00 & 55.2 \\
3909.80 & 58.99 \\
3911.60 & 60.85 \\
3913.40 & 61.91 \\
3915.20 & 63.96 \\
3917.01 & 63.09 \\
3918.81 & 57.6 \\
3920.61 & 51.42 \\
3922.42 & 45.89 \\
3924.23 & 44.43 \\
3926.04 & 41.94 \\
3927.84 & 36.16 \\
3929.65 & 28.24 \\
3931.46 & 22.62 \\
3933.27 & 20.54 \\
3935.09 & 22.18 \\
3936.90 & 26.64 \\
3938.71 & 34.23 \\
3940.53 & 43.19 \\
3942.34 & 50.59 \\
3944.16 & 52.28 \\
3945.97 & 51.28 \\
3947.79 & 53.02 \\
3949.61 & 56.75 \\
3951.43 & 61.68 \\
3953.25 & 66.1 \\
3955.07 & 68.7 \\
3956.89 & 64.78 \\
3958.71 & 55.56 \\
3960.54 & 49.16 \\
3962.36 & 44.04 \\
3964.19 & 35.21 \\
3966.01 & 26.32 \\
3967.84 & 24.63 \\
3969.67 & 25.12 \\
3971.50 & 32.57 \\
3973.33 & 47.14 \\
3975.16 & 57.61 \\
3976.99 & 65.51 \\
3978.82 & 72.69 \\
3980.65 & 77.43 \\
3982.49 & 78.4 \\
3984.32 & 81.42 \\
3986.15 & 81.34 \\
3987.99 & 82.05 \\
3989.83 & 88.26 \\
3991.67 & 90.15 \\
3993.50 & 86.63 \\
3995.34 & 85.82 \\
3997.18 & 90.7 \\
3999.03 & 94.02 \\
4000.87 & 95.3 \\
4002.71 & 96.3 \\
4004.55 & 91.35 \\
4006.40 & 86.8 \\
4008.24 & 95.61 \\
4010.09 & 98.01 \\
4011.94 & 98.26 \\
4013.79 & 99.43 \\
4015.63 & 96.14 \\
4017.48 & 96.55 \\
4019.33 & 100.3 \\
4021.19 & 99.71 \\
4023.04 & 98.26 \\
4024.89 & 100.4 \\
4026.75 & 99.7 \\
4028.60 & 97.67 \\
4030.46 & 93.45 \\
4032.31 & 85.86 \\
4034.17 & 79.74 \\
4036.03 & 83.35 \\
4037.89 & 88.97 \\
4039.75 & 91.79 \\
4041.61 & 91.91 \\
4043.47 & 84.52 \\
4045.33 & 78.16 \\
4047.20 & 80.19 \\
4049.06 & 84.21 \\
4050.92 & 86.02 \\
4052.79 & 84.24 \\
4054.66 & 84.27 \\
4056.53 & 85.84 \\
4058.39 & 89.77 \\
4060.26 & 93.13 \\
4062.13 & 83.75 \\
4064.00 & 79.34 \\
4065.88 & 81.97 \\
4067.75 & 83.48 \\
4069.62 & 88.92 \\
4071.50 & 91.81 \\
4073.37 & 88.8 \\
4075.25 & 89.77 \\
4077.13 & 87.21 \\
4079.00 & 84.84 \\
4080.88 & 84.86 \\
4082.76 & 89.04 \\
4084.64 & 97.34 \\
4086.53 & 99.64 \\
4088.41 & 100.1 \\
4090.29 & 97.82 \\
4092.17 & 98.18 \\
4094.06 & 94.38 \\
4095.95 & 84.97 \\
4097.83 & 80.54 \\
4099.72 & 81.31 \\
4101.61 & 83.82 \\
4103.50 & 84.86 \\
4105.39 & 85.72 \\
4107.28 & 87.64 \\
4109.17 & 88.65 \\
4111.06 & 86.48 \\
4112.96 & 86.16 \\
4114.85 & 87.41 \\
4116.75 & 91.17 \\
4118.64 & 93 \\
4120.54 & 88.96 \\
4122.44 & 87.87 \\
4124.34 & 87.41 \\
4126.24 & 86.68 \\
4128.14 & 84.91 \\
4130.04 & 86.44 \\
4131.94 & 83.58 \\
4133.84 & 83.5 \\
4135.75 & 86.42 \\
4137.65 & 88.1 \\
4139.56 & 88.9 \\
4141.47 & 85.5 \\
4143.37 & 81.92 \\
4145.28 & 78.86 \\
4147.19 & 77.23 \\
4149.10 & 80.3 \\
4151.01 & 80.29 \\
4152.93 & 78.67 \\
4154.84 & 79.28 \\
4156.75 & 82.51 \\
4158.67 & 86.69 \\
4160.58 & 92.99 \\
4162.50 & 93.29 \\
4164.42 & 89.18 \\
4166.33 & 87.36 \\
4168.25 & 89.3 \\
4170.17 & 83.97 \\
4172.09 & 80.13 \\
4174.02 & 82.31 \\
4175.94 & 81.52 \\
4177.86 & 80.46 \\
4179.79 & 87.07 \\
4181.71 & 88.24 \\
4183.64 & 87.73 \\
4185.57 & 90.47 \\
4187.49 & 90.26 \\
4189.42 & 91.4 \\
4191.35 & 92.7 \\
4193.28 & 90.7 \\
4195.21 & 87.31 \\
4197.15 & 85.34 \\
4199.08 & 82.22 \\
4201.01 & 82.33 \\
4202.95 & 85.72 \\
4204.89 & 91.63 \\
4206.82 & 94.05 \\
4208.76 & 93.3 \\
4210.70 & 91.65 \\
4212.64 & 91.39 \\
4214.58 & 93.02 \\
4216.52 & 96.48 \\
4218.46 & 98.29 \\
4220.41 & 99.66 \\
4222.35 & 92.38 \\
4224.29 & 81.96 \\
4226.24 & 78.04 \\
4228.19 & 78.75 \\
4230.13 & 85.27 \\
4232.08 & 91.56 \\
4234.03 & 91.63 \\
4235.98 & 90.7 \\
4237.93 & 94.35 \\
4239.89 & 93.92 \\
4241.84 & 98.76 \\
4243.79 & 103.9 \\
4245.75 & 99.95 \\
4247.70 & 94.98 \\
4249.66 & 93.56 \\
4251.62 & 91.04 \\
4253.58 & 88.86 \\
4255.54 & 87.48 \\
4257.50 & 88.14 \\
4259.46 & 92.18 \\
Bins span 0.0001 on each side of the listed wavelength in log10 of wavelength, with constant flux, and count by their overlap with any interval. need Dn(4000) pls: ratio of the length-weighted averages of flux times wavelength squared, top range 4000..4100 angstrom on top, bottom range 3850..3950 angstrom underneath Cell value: 2.14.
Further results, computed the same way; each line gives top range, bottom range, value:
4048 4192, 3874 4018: 1.59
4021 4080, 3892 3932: 1.81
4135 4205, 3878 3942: 2.09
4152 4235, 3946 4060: 1.23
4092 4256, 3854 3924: 2.08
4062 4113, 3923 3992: 1.83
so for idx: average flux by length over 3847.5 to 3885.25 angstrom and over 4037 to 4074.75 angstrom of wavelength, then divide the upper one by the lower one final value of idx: 2.08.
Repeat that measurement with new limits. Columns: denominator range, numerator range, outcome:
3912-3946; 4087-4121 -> 2.07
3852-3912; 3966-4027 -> 1.74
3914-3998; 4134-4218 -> 1.59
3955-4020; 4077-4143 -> 1.19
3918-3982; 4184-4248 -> 1.96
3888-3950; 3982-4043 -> 1.90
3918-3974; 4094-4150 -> 1.98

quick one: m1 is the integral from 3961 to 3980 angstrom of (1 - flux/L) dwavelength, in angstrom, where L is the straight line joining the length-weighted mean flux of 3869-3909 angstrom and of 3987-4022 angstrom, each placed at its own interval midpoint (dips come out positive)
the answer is 8.7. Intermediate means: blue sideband 47.9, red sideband 93.2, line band 43.7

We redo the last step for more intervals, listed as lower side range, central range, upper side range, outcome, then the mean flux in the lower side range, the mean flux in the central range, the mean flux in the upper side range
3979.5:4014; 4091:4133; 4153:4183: -0.3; 89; 87.3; 85.4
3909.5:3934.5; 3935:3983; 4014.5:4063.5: 8.1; 46.3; 50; 89.9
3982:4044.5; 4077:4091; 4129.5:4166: -0.8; 91.5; 92.9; 84.4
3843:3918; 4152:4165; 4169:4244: -0.5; 47.3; 86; 89.1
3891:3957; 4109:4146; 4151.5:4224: -3.3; 50.3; 86.6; 88.3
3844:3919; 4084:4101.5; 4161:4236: -4.1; 47.5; 92.2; 88.4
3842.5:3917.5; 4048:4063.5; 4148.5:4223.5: -3.4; 47.1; 86.2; 88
